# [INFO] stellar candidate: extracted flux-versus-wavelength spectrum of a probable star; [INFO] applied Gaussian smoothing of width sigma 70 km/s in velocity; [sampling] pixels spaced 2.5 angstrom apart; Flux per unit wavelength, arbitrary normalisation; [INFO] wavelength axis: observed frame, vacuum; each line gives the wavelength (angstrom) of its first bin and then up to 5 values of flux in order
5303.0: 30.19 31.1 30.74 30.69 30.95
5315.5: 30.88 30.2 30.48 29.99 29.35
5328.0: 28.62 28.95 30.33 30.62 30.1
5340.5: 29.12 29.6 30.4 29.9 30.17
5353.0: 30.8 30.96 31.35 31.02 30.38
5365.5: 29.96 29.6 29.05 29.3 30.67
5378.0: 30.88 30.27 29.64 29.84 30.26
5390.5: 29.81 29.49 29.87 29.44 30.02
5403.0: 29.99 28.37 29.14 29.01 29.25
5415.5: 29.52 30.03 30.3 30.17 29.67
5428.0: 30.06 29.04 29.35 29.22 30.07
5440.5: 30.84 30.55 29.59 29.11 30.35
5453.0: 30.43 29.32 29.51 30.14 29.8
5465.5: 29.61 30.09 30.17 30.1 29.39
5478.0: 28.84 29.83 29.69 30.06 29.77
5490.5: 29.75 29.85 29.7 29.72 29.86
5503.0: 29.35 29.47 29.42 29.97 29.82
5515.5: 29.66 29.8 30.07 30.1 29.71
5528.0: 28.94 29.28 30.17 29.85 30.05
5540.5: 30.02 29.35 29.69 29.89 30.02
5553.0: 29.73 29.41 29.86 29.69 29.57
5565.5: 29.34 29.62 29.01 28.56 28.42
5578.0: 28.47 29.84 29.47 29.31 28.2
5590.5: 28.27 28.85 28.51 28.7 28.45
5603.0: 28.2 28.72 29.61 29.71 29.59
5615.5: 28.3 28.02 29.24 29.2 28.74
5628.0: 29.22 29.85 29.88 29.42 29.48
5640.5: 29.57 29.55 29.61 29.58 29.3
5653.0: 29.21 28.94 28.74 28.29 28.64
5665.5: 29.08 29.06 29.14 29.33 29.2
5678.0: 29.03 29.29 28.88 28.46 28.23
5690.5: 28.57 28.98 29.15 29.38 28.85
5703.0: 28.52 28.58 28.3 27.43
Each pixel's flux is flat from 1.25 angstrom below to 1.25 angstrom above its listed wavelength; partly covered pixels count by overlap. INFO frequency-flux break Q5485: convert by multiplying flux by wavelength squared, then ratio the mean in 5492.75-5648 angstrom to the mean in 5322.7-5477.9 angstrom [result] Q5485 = 1.05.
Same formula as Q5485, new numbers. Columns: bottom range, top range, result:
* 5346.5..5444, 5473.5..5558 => 1.04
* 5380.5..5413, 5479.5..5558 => 1.05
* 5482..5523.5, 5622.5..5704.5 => 1.04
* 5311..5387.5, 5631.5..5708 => 1.08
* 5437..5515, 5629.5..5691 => 1.04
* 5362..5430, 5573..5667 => 1.06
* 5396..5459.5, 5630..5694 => 1.07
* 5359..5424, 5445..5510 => 1.03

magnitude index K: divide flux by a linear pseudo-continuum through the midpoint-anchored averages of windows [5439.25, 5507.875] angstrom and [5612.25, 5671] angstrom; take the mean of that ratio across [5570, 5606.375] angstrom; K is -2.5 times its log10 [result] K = 0.02 mag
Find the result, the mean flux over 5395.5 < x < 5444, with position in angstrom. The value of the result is 29.7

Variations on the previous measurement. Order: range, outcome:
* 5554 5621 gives 29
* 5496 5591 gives 29.5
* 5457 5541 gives 29.8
